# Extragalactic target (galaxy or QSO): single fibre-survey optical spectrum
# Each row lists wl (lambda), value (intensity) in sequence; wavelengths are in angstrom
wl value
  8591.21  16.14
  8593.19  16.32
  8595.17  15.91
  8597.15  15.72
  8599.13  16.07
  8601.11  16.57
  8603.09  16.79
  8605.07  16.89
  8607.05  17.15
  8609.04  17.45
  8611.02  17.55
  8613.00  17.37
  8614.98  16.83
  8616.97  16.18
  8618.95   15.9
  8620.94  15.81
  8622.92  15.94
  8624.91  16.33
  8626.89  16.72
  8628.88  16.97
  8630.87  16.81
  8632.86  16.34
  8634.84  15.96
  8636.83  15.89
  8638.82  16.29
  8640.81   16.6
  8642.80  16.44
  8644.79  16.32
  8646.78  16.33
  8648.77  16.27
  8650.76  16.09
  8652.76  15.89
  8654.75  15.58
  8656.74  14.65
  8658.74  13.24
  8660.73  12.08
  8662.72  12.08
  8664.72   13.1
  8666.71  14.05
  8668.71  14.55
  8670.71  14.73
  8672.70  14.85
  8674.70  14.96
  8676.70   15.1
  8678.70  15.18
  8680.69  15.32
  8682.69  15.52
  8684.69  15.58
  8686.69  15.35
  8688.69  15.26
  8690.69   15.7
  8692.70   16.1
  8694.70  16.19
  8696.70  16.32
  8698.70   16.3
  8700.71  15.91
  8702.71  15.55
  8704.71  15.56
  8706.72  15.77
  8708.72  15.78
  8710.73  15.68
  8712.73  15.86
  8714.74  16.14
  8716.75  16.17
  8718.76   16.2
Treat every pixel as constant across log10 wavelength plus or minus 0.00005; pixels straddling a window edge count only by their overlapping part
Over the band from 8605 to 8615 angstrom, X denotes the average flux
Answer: 17.3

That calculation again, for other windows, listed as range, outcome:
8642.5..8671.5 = 14.7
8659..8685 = 14.3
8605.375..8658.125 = 16.4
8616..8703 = 15.5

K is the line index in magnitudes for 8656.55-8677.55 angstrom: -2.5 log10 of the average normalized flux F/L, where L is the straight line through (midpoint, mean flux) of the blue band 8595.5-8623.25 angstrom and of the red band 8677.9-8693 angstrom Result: 0.13 mag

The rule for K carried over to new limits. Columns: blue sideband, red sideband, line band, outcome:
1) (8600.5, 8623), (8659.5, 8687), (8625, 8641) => -0.03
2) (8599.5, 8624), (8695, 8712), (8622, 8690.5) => 0.06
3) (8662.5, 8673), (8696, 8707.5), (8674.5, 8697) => -0.04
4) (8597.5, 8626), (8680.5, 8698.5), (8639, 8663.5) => 0.07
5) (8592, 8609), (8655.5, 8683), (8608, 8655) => -0.07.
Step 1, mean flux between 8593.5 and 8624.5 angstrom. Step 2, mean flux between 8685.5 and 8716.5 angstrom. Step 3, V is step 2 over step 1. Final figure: 1.0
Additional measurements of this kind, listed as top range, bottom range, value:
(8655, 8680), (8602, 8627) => 0.85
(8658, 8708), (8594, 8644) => 0.91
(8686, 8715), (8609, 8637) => 0.96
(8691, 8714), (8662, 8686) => 1.09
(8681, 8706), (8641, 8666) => 1.06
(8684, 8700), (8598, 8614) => 0.93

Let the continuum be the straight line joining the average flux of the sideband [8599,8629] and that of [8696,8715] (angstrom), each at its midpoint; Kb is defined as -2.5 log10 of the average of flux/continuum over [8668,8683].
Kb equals 0.08 mag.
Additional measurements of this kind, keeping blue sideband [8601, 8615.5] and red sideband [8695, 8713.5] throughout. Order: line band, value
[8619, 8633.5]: 0.03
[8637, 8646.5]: 0.02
